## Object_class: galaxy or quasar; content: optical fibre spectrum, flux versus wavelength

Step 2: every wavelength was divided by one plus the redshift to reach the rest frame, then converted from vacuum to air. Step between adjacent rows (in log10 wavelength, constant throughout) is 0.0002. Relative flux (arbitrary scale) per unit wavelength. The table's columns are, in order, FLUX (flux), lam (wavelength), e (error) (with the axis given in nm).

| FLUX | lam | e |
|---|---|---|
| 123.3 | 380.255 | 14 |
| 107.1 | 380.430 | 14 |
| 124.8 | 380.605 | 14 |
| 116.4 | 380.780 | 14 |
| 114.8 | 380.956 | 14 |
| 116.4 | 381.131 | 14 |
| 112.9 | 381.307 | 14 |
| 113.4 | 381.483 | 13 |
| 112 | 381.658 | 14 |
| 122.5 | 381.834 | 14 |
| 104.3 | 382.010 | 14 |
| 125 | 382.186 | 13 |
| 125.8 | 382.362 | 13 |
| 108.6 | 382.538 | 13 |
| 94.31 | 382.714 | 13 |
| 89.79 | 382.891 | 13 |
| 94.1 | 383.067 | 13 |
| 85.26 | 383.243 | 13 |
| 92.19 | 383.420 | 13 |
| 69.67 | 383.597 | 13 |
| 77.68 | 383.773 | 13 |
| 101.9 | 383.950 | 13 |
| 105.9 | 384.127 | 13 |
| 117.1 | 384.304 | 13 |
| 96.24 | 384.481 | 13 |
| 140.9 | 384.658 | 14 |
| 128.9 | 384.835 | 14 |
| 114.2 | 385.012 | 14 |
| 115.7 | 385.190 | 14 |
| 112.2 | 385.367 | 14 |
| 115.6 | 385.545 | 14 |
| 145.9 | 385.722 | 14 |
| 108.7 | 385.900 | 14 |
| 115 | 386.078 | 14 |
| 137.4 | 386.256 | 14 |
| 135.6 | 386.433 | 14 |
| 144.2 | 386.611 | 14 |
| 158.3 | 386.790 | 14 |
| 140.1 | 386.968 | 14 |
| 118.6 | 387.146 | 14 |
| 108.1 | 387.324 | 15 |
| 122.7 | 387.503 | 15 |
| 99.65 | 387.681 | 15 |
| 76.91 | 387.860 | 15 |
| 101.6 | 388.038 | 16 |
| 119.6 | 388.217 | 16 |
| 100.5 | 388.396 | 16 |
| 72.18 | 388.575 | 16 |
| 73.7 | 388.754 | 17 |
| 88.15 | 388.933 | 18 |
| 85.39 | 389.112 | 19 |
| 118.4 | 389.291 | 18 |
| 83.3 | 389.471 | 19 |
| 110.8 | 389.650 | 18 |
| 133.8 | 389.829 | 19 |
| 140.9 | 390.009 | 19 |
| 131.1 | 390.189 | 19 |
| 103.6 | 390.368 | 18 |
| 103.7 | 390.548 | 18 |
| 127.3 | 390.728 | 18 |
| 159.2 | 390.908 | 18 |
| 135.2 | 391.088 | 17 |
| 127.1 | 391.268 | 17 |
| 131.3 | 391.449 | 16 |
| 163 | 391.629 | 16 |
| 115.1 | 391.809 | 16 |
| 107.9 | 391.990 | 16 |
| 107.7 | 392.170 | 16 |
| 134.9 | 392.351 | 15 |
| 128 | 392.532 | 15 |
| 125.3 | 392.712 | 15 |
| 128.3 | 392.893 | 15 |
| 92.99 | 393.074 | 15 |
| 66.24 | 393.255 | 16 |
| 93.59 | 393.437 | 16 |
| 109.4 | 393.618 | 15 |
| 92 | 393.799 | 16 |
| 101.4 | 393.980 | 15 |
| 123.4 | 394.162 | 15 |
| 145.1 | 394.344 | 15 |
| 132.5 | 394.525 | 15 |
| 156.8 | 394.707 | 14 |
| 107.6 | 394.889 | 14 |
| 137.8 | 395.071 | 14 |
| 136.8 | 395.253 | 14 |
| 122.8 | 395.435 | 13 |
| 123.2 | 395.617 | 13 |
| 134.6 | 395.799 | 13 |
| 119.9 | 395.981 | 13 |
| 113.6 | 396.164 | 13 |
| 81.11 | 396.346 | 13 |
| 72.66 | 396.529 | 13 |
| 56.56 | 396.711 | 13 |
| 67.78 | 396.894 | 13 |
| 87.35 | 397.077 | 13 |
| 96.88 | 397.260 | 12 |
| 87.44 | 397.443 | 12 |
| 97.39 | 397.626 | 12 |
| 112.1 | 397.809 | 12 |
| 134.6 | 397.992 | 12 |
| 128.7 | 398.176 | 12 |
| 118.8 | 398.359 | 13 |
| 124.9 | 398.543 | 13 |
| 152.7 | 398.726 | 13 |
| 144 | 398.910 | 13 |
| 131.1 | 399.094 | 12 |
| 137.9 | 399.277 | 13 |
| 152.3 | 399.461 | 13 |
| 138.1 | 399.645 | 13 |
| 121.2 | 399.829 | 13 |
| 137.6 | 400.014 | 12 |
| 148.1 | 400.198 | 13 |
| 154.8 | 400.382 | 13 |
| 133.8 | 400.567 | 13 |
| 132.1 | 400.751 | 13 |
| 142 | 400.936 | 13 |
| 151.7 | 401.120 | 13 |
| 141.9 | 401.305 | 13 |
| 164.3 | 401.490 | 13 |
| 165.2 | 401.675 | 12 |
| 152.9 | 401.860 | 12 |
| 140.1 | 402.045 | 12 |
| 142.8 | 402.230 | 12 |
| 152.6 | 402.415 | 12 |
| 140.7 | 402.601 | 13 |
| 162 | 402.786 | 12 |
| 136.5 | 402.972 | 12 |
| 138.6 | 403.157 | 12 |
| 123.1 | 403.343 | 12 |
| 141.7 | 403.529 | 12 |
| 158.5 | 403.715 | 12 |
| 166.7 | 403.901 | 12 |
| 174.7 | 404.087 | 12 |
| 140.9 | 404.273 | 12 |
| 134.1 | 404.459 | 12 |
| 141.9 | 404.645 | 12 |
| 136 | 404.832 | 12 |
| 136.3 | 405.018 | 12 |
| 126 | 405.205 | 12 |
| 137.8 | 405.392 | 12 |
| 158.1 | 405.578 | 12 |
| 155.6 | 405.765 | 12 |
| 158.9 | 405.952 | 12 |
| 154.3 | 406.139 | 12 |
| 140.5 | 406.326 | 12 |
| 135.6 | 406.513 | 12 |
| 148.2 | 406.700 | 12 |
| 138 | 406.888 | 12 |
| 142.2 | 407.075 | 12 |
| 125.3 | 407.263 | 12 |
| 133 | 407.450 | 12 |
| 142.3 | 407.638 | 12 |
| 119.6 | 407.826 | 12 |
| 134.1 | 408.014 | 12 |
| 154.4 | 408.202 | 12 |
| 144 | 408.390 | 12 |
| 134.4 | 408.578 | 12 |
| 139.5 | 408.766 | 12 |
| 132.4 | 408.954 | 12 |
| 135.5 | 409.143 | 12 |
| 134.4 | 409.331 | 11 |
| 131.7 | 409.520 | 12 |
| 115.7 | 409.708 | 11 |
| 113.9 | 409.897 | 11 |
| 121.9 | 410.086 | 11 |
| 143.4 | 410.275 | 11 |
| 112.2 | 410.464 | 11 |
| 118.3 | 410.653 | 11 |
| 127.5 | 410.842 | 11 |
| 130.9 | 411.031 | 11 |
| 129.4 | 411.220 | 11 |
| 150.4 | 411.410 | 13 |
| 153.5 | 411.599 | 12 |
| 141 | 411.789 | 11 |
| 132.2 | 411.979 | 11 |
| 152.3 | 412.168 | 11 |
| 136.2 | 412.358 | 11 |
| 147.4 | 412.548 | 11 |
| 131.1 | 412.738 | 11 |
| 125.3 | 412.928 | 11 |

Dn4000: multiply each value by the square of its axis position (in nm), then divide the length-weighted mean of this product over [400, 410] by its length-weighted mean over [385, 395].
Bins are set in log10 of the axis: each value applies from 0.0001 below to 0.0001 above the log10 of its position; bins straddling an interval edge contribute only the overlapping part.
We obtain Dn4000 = 1.3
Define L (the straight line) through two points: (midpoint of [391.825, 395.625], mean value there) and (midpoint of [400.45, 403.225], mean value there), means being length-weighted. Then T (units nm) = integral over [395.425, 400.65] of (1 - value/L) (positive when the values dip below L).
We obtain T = 0.60 nm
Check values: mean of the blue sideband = 118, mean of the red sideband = 147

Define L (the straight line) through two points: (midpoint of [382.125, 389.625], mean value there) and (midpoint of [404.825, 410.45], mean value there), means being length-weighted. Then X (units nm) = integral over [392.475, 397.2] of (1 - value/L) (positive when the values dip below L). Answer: 0.42 nm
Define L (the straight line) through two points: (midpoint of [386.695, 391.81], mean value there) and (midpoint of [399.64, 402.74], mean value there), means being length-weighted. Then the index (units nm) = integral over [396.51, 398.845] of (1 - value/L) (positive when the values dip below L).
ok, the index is 0.55 nm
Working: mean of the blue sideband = 116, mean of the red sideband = 145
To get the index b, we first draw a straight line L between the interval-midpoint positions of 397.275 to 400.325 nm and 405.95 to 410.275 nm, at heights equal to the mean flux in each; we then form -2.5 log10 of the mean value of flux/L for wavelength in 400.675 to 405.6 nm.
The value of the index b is -0.11 mag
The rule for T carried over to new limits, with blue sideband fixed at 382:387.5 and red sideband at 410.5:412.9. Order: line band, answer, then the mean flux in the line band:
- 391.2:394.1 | 0.16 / 114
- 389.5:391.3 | -0.11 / 126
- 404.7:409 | -0.25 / 140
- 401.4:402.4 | -0.19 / 153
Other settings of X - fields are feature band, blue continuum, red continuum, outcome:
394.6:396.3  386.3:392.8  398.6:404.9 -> 0.051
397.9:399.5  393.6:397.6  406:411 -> -0.285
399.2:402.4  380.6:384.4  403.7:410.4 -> -0.339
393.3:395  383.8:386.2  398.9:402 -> 0.203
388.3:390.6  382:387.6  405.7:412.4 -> 0.291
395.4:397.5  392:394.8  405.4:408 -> 0.433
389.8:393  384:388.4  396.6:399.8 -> -0.268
